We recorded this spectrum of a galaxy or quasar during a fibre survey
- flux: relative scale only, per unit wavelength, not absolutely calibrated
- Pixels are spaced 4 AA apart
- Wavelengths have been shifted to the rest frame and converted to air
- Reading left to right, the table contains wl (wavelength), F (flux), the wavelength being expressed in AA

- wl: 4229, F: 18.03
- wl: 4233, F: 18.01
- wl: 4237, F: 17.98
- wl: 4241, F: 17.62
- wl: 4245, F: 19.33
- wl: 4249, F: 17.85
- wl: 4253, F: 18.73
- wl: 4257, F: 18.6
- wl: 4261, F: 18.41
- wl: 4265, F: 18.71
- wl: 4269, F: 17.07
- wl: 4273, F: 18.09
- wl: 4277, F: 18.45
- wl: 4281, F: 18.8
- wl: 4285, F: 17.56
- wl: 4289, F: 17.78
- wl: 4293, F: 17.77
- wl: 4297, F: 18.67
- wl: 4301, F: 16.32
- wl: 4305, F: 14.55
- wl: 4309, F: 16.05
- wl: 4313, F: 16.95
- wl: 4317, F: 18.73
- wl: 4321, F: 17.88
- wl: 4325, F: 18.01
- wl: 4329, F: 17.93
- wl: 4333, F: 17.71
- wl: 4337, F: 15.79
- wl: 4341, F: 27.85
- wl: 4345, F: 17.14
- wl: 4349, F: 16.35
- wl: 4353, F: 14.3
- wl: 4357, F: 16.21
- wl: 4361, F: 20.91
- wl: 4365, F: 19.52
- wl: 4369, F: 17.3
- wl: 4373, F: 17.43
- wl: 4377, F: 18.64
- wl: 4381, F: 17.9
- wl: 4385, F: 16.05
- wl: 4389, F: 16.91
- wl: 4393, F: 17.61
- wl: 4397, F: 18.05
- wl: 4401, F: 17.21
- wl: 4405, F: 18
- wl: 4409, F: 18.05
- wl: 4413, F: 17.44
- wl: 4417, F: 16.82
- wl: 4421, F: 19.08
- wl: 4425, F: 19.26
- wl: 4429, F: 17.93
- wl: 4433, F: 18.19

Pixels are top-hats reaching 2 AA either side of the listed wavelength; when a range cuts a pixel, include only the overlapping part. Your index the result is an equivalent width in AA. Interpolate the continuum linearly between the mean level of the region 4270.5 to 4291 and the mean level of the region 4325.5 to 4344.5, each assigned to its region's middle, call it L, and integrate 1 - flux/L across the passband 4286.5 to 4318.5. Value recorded 2.7 AA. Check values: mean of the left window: 18.1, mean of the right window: 19.5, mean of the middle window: 17.1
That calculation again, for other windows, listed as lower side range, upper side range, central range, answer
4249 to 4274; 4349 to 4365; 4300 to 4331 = 1.1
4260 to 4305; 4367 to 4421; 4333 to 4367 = -1.6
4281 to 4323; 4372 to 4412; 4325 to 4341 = -1.1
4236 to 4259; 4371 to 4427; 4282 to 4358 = 2.0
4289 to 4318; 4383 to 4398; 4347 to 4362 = 0.3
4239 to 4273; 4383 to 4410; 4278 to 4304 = 0.5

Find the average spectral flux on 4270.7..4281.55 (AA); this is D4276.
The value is 18.4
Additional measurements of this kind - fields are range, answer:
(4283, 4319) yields 17.2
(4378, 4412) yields 17.5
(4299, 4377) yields 17.8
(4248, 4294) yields 18.2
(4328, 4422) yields 17.9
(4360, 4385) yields 18.3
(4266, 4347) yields 18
